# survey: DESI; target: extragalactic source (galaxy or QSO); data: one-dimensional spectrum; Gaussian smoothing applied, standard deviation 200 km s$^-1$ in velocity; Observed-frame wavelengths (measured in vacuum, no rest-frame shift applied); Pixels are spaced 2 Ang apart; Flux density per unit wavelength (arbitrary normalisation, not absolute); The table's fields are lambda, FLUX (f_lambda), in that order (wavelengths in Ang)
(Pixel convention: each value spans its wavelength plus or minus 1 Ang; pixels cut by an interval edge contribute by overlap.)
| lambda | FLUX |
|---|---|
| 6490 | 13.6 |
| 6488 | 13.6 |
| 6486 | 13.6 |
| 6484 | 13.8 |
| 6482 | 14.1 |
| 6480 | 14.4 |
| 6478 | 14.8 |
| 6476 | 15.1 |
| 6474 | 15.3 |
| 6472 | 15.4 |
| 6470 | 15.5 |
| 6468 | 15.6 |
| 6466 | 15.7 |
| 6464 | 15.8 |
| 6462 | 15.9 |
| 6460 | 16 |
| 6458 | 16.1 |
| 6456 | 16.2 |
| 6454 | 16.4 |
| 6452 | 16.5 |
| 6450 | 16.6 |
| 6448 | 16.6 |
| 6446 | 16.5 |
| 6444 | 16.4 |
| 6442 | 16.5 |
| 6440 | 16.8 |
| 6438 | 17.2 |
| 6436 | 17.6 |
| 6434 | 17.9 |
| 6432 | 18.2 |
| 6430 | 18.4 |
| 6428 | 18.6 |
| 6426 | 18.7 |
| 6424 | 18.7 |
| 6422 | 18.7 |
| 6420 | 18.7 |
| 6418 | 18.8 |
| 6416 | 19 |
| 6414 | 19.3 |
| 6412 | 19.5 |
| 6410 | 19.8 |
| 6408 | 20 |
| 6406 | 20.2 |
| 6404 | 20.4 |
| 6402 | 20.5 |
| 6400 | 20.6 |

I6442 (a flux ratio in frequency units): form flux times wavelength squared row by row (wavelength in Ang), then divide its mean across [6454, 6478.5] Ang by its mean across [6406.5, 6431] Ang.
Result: 0.8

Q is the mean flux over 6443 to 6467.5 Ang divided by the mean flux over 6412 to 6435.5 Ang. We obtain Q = 0.87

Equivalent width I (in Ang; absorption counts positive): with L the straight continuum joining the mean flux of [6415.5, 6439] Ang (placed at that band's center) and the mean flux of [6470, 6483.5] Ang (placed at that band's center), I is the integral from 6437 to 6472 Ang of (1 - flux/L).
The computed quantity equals 0.4 Ang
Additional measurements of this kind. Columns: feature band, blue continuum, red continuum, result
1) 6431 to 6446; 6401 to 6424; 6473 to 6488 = 0.31 Ang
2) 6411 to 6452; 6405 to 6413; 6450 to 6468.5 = 0.62 Ang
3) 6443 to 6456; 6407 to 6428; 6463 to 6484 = 0.26 Ang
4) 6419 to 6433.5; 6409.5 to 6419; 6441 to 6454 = -0.23 Ang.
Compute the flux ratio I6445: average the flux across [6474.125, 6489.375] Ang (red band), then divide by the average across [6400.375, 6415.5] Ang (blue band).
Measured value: 0.71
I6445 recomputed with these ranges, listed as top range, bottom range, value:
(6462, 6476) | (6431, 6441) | 0.89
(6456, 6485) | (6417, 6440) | 0.84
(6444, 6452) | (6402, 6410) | 0.82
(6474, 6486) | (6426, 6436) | 0.79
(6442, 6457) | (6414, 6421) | 0.87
